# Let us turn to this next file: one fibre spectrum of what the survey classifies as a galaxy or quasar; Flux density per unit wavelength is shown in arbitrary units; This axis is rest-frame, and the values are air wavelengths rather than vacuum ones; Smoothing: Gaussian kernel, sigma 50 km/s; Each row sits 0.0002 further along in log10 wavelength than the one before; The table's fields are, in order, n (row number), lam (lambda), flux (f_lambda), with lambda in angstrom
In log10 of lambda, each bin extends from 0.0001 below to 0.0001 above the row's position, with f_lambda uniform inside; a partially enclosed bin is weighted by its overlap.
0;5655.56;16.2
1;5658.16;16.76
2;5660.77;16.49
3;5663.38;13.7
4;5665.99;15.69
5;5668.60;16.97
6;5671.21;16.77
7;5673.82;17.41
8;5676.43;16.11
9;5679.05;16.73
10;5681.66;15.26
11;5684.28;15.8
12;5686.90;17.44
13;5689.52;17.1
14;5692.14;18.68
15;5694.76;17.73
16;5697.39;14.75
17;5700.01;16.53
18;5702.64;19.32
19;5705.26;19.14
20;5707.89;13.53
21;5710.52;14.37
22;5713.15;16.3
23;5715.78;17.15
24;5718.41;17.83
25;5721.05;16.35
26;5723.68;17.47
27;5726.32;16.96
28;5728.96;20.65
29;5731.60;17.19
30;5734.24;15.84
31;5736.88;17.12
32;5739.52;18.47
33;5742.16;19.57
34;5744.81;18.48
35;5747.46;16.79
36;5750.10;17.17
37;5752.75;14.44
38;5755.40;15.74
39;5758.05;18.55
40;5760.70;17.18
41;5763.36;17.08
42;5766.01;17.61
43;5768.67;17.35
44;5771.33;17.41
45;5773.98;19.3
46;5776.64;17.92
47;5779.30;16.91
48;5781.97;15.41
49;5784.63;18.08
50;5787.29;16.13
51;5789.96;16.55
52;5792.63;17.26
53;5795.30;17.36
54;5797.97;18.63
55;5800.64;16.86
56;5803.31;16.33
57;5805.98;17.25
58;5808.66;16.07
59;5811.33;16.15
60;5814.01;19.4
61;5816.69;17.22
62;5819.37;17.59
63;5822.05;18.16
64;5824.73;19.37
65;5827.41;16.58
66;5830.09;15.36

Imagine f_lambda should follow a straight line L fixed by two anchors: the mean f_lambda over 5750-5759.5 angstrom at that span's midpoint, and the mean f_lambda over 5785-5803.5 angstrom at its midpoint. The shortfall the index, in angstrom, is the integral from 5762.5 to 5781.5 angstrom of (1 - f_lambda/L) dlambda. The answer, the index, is -1.0 angstrom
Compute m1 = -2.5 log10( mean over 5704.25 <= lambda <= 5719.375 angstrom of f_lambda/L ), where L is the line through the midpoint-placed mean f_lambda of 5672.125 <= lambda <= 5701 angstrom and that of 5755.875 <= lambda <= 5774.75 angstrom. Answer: 0.05 mag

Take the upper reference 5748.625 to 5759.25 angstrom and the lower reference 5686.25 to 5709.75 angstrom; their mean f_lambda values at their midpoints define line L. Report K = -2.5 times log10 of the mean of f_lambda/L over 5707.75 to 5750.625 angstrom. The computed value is -0.03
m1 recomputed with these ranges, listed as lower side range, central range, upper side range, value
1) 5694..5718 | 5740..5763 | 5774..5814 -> -0.03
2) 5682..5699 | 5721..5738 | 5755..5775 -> -0.01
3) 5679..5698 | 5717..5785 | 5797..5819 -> -0.03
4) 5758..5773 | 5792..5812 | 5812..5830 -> 0.04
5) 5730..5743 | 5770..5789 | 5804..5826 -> 0.02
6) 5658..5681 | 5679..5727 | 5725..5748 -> 0.02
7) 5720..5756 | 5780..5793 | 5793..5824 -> 0.05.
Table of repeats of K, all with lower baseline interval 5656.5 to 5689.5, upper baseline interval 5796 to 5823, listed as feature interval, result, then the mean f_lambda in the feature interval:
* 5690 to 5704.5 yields -0.062 mag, 17.5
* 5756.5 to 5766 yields -0.037 mag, 17.6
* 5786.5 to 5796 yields 0.026 mag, 16.8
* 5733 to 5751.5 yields -0.051 mag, 17.6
